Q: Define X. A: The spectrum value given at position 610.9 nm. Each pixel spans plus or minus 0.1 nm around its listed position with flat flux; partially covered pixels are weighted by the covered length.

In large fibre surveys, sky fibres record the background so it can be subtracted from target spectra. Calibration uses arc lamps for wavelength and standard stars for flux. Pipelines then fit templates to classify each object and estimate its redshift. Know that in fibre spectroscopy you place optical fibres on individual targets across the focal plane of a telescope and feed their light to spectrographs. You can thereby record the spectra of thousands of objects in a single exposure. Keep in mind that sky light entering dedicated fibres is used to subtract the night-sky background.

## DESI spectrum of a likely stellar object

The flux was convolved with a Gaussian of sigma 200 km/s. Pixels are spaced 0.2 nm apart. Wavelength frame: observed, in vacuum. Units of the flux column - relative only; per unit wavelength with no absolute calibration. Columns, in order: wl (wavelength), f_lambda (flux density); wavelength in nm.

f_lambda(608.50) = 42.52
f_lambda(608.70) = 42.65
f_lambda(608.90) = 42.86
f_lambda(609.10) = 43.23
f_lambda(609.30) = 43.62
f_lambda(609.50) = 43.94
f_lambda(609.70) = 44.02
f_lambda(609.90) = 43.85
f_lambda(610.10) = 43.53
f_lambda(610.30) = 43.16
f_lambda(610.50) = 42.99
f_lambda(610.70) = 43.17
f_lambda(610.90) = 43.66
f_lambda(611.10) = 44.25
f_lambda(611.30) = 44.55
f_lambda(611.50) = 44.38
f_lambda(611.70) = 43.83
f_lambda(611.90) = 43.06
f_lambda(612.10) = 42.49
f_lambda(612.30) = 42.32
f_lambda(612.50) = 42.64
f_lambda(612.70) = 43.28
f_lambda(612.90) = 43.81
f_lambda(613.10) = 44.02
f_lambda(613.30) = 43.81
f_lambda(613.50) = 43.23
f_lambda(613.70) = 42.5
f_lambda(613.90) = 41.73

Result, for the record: 43.66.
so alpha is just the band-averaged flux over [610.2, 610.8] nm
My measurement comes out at 43.1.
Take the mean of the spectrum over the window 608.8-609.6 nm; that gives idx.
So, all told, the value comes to 43.4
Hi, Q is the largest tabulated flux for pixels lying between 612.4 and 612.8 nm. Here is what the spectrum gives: 43.28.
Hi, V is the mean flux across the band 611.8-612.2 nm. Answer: 42.8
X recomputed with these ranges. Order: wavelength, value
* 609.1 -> 43.23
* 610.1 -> 43.53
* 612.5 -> 42.64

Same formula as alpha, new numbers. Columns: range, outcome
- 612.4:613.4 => 43.5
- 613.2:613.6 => 43.5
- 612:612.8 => 42.7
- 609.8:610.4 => 43.5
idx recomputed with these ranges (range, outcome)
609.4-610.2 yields 43.8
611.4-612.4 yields 43.2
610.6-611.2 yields 43.7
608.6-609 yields 42.8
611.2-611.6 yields 44.5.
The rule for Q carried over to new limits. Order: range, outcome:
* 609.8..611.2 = 44.25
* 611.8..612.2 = 43.06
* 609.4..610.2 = 44.02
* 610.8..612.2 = 44.55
